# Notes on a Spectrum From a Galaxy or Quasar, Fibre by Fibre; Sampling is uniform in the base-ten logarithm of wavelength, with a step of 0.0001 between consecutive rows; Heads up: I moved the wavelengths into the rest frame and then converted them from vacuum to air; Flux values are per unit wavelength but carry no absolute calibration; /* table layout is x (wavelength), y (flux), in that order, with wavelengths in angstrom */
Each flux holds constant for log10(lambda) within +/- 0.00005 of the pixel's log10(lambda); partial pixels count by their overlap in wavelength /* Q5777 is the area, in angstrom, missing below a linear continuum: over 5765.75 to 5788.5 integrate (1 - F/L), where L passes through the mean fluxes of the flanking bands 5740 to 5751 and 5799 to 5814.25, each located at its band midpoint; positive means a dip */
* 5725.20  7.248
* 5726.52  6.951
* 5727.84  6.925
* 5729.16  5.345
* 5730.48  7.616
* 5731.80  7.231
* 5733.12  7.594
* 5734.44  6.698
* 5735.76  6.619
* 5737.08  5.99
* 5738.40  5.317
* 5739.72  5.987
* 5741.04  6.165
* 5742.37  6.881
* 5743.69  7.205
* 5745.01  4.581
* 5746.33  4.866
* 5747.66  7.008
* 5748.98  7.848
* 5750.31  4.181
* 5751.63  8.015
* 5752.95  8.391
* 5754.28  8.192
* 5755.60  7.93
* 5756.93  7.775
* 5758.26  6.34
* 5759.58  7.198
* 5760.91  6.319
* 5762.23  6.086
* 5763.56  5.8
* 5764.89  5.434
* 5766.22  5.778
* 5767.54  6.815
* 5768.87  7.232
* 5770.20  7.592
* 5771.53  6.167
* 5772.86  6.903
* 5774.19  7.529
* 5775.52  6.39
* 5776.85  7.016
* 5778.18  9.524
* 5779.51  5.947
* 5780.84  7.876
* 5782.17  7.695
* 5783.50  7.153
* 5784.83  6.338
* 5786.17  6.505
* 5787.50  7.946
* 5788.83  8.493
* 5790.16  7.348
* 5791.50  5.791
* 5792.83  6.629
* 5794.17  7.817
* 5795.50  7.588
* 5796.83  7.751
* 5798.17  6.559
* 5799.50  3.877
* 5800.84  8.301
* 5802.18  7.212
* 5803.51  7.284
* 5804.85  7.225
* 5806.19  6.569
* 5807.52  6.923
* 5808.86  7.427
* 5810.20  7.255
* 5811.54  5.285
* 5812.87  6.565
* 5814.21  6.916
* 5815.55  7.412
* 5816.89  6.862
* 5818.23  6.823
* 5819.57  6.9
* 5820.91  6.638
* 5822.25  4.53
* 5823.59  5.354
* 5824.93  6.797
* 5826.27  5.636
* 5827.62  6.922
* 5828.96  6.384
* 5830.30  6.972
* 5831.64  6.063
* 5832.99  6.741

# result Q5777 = -2.4 angstrom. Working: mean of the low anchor 6.09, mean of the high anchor 6.76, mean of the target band 7.12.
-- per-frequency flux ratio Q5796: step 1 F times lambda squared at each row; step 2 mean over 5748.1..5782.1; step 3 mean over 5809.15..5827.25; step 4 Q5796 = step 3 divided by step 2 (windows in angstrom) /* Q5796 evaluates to 0.9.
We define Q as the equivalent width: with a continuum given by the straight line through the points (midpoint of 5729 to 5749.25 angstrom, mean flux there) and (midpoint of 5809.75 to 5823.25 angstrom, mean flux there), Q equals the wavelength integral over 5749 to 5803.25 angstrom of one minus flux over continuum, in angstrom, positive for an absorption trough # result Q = -4.6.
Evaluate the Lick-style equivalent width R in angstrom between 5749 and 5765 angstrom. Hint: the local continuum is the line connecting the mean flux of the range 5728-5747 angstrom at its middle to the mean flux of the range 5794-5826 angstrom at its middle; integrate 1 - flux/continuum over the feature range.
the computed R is -1.2 angstrom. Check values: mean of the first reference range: 6.31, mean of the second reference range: 6.72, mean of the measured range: 6.89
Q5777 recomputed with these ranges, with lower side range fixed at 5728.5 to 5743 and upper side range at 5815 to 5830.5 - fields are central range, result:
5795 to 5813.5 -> -1.2 angstrom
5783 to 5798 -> -1.8 angstrom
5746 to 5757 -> -1.2 angstrom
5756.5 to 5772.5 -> -0.2 angstrom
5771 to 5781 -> -1.1 angstrom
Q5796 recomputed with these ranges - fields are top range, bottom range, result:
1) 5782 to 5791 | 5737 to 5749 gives 1.21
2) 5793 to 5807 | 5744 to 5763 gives 1.05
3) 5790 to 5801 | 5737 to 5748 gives 1.15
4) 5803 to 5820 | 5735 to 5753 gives 1.12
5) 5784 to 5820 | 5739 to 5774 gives 1.06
